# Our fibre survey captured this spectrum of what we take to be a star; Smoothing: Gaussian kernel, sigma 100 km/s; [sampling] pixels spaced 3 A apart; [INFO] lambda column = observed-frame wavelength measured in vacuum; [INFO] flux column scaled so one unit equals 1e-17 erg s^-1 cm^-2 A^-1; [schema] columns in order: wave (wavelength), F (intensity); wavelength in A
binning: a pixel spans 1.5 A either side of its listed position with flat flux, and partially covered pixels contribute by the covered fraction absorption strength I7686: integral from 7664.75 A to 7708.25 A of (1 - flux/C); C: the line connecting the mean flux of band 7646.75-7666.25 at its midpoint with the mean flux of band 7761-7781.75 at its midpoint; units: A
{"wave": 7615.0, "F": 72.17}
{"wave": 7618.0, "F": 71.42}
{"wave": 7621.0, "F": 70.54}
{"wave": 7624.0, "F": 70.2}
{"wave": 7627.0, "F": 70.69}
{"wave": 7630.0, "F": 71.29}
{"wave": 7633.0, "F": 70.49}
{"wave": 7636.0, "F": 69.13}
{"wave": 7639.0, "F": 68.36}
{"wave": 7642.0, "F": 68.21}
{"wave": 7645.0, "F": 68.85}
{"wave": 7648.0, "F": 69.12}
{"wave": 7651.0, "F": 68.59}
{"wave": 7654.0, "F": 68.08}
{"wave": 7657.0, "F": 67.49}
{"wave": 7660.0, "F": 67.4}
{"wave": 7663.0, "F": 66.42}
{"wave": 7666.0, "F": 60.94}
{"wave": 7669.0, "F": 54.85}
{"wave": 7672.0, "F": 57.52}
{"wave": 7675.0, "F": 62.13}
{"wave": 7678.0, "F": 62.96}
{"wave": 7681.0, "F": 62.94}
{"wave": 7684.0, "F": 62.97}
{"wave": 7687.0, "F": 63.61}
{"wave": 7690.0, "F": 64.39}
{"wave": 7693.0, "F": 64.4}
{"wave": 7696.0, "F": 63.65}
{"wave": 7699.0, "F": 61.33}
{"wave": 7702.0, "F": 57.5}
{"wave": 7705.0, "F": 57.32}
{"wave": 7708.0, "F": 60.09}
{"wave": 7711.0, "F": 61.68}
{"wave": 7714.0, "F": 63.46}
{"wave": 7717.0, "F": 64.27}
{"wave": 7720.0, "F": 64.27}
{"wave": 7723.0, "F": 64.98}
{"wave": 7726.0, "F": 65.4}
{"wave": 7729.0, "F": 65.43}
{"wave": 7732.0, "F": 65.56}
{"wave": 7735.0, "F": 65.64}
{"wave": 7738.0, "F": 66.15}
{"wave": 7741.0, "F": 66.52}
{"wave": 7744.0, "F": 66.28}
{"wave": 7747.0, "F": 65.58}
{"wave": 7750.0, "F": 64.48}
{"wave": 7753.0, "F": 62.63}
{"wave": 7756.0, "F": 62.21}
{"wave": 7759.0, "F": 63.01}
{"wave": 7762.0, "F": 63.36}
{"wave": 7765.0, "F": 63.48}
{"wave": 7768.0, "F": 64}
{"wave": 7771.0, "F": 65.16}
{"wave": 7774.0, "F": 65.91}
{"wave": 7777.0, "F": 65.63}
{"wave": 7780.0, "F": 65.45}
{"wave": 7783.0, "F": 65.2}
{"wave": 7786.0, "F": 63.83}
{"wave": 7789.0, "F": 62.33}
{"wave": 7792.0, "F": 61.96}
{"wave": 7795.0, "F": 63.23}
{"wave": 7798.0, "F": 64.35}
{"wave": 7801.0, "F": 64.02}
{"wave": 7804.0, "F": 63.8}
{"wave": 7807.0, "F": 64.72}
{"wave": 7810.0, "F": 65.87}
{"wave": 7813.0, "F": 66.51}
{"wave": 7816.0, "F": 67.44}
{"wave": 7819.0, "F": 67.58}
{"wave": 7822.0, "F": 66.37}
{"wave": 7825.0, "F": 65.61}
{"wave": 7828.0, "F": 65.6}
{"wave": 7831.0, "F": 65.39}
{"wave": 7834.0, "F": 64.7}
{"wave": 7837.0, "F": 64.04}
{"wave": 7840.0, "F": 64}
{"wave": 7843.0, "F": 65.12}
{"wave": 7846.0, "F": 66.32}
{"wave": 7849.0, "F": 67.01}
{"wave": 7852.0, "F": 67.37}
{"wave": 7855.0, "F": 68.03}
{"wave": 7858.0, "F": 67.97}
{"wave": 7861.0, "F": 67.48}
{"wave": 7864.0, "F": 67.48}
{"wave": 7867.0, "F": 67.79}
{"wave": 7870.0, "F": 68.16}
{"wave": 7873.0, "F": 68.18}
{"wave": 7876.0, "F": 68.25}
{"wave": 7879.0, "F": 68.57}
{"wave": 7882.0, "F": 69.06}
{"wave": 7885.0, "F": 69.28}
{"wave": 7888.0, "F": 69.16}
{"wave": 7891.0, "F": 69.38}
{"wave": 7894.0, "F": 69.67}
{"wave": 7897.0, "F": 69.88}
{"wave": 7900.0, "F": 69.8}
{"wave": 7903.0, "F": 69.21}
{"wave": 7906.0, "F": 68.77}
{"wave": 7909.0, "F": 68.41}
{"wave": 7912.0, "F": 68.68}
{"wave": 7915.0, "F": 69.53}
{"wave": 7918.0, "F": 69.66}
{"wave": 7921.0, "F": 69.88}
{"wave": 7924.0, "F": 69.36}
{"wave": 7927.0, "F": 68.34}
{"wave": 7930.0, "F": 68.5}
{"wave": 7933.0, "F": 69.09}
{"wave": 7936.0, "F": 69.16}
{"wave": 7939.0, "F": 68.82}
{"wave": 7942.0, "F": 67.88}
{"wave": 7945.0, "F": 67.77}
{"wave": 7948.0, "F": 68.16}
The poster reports 3.5 A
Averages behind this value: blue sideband 67.2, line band 61.1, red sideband 64.8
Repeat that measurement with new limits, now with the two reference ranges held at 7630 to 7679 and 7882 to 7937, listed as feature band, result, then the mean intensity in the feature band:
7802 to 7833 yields 1.0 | 65.8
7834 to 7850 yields 0.7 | 65.2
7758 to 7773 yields 0.8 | 63.9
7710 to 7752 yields 1.2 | 65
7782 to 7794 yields 0.8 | 63.2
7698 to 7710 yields 1.3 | 59.1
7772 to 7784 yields 0.3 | 65.5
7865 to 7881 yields 0.1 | 68.2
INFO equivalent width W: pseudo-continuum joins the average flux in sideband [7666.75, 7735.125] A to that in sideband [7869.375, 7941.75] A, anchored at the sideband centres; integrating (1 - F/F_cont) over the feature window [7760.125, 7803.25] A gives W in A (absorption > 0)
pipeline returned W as 0.6 A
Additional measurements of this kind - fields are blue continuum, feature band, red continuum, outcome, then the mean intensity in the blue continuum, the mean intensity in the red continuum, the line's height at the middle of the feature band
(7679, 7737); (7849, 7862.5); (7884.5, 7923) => 0.0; 63.1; 69.3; 67.8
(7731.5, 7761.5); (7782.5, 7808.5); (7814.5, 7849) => 0.7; 64.7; 65.7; 65.3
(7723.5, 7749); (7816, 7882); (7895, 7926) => 1.2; 65.8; 69.3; 68.1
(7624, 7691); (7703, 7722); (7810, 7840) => 1.2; 65.9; 65.8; 65.8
